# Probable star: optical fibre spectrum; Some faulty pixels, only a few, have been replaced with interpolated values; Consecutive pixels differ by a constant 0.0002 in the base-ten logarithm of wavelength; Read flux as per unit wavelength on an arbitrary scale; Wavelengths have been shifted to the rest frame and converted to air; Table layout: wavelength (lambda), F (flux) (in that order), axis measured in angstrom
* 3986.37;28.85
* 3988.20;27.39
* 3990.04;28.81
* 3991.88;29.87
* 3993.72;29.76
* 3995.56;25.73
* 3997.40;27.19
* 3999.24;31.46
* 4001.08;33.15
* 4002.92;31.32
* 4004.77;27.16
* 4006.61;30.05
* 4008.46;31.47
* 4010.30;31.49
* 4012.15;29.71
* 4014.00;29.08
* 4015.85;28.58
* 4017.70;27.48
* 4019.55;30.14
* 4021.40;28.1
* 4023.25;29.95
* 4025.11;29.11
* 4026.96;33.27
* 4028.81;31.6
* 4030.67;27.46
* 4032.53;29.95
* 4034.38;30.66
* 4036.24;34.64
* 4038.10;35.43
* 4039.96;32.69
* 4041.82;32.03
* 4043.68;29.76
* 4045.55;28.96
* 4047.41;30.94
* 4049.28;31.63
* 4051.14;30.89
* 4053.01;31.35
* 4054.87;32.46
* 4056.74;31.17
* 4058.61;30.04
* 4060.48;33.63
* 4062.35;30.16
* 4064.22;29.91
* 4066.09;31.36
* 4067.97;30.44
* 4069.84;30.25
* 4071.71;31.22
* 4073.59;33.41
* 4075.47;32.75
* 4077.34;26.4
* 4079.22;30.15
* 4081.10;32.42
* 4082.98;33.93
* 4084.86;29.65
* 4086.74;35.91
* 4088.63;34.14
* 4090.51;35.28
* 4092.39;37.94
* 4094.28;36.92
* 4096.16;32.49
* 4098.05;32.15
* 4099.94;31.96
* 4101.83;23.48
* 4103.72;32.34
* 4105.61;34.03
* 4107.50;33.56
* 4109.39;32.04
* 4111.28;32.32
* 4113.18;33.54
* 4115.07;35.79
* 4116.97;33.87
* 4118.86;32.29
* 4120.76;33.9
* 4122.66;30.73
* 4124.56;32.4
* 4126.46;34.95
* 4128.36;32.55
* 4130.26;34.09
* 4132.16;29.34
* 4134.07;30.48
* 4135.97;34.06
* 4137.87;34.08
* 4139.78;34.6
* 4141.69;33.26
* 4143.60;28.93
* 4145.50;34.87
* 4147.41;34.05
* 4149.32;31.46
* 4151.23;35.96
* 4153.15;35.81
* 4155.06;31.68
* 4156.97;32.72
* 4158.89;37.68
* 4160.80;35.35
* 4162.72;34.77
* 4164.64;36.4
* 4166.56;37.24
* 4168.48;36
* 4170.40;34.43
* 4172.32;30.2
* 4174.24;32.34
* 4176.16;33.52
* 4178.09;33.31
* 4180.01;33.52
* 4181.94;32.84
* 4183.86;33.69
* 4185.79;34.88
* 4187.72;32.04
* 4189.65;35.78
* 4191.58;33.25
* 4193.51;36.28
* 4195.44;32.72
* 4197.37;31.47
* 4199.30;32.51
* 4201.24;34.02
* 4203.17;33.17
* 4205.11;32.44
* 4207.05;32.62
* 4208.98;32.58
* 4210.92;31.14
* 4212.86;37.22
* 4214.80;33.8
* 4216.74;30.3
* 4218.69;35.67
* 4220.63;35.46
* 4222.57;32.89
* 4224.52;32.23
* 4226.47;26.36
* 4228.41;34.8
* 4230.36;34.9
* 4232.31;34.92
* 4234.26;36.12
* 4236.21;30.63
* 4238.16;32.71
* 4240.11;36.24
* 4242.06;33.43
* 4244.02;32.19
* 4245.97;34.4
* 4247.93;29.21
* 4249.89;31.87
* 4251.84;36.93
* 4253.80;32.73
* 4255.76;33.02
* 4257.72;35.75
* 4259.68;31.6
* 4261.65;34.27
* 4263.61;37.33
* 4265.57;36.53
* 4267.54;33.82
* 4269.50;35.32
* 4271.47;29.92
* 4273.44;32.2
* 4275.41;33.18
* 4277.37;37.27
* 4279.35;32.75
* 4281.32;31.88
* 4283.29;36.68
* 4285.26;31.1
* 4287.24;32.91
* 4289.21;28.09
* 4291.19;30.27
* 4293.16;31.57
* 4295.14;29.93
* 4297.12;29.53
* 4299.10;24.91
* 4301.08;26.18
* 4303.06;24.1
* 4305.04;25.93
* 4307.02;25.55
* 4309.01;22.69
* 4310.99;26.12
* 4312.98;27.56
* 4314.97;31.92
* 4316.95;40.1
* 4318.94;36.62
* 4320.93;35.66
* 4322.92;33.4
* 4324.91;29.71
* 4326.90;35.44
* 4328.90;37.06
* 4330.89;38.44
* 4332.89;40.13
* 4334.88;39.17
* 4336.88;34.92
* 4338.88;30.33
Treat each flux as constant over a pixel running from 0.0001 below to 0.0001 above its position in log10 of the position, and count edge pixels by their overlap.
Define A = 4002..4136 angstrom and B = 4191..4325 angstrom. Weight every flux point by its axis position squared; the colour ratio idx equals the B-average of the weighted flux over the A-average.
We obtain 1.12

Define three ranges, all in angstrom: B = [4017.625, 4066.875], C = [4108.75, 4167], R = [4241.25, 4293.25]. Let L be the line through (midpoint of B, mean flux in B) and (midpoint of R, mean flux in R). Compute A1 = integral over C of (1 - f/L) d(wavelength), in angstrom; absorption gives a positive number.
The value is -3.0 angstrom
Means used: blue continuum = 31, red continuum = 33.2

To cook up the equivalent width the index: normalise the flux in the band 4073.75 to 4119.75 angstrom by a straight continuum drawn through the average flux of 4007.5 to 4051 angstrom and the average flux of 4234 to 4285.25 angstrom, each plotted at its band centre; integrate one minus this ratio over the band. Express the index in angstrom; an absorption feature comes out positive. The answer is -1.78 angstrom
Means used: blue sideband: 30.6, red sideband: 33.7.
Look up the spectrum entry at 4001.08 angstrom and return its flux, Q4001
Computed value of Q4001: 33.15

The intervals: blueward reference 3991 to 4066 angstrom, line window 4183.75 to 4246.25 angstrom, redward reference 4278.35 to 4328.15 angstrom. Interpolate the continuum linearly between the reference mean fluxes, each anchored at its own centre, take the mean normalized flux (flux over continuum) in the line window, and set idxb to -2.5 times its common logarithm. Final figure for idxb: -0.10 mag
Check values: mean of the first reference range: 30.5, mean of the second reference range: 30.5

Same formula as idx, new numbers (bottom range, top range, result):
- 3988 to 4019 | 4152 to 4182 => 1.26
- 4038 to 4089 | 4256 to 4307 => 1.12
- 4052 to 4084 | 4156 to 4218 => 1.14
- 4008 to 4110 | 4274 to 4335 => 1.13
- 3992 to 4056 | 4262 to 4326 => 1.17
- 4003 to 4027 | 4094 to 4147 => 1.16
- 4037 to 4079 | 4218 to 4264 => 1.17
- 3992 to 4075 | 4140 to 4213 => 1.18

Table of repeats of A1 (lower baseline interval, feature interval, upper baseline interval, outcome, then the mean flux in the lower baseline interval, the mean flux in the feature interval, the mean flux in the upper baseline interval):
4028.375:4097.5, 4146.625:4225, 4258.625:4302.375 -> -4.4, 31.9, 33.8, 32.1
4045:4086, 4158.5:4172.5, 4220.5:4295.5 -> -1.4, 31.1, 35.4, 33.2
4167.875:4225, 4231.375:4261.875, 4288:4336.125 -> -0.9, 33.4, 33.5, 31.3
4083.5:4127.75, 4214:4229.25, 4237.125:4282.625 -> 0.4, 33.1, 32.7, 33.7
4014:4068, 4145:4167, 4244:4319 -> -2.5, 30.8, 34.8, 31.6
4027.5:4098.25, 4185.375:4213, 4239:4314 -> -1.5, 31.9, 33.3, 31.4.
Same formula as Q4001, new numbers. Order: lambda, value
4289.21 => 28.09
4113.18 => 33.54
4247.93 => 29.21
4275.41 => 33.18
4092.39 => 37.94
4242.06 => 33.43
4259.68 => 31.6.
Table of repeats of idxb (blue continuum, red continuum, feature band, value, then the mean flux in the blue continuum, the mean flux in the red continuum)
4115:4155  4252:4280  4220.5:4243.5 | 0.02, 33.1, 34.1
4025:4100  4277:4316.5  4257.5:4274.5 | -0.15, 31.9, 29.4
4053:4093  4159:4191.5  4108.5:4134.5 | 0.01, 32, 34.2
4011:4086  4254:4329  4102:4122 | -0.06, 30.8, 31.7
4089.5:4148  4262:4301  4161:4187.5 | -0.04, 33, 32.3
